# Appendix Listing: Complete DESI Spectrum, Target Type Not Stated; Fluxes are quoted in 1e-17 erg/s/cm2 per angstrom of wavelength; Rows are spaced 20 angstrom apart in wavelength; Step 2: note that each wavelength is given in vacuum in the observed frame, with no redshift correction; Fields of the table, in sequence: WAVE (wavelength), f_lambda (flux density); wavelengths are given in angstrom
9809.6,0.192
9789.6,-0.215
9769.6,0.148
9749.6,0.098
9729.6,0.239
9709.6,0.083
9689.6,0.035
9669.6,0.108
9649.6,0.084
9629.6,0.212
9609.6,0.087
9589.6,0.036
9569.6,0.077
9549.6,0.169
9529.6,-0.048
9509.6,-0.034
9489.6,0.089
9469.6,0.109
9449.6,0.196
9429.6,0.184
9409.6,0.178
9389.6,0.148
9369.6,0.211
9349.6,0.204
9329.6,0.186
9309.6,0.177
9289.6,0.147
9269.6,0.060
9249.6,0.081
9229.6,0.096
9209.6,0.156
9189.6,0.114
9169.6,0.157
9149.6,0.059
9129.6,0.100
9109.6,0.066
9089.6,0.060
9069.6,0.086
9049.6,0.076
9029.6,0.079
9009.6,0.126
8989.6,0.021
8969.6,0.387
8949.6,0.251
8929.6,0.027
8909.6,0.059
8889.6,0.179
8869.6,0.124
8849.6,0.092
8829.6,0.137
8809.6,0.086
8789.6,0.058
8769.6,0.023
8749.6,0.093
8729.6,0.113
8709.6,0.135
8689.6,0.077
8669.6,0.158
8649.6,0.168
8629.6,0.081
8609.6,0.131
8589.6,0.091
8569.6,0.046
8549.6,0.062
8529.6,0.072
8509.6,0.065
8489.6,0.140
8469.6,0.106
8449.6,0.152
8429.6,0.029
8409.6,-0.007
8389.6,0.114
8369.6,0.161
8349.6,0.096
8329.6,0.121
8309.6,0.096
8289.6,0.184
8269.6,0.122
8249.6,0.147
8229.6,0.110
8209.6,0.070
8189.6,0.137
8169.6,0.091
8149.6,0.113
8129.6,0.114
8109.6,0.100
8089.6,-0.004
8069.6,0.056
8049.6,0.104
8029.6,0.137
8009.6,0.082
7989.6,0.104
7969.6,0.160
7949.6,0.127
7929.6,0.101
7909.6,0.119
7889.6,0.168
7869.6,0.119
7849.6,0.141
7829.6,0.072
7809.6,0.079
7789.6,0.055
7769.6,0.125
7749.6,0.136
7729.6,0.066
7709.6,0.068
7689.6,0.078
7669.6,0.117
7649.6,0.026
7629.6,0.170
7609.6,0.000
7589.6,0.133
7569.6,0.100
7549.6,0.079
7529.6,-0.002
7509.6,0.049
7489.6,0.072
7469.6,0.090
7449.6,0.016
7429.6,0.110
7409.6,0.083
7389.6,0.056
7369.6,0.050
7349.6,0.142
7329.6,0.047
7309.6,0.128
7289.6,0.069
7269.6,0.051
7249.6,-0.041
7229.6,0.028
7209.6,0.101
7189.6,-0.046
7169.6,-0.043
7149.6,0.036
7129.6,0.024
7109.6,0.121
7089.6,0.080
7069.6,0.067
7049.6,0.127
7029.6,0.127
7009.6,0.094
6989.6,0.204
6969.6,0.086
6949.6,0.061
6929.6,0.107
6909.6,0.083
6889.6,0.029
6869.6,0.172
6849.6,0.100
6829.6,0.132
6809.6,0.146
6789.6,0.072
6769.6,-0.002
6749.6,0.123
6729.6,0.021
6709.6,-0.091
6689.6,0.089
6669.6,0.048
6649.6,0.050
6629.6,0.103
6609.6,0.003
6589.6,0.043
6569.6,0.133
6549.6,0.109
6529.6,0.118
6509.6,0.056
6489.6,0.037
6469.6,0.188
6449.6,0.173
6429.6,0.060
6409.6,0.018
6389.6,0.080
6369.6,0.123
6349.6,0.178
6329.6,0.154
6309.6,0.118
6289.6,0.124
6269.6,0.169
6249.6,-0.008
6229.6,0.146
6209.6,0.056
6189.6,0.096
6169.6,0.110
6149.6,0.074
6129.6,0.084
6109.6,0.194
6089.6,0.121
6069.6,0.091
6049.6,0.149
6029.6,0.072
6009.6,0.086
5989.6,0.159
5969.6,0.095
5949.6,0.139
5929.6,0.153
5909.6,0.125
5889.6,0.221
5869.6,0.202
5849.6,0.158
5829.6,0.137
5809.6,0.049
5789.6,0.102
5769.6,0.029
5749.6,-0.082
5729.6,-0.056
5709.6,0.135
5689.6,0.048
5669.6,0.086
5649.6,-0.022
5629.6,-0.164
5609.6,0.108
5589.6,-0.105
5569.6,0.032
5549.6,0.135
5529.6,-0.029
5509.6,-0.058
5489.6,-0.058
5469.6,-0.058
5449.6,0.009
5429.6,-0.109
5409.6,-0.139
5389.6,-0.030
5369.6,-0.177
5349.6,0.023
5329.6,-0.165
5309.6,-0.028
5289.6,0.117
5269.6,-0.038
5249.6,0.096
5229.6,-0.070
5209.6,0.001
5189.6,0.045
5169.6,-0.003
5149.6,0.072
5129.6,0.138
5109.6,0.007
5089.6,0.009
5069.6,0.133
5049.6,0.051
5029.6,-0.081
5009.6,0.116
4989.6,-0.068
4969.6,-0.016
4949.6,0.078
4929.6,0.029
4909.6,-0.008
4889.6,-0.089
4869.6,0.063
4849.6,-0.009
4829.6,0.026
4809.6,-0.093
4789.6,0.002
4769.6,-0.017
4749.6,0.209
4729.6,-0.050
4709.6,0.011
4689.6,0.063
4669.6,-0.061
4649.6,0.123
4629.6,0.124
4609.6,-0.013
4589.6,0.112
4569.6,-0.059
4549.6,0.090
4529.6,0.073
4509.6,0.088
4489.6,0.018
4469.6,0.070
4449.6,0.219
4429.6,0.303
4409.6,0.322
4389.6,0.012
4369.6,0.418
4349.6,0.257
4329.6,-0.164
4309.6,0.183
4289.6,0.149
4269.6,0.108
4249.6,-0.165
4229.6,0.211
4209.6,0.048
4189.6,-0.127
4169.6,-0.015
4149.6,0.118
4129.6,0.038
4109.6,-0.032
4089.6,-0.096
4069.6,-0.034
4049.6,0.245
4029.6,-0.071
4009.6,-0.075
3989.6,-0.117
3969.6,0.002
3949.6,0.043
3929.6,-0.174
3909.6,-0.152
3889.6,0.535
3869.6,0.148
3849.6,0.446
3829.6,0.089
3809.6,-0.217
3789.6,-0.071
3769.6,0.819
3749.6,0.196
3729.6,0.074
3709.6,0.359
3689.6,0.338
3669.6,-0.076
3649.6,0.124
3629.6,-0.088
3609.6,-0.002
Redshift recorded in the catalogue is 1.40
